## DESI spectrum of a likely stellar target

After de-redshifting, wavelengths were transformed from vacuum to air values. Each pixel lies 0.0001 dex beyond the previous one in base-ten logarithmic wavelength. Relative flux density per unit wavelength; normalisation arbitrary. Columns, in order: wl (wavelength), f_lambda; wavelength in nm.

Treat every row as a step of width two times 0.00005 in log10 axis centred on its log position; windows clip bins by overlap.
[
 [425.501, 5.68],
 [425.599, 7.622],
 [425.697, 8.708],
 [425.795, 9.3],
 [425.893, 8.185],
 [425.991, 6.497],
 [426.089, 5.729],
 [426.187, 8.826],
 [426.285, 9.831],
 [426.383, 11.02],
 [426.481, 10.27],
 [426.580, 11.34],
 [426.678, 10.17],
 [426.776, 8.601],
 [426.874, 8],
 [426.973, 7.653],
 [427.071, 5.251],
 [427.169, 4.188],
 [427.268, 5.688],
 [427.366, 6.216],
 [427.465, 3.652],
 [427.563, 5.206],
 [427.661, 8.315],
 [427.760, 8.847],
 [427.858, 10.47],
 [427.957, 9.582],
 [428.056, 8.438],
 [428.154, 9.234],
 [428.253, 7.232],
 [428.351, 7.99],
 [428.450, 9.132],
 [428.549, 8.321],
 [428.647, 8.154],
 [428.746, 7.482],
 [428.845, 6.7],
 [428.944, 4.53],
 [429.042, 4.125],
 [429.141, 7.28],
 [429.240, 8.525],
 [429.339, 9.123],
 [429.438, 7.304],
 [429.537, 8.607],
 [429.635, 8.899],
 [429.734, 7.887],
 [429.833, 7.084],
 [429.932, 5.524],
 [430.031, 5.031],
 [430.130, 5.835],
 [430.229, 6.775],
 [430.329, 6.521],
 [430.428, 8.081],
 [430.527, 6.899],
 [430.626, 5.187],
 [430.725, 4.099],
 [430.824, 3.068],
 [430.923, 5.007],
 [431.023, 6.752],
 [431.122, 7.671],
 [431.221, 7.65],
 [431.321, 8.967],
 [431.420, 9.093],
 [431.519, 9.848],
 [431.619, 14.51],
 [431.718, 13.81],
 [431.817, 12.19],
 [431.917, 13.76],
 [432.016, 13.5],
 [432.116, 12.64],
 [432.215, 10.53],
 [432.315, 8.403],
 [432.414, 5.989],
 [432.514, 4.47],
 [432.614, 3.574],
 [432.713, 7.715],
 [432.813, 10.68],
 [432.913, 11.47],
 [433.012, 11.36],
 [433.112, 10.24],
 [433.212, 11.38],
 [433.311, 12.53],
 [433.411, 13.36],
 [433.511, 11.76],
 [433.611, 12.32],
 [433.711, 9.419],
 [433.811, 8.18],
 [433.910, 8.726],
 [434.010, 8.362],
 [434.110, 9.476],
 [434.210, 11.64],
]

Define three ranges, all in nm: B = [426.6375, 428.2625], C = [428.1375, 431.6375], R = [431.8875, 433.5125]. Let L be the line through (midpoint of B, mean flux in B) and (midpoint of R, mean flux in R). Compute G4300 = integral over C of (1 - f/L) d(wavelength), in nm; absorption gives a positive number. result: 0.56 nm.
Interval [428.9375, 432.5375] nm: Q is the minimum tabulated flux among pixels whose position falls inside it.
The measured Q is 3.068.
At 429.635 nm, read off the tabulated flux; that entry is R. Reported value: 8.899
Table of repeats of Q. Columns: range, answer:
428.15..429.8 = 4.125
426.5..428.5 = 3.652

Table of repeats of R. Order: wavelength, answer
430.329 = 6.521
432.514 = 4.47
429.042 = 4.125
